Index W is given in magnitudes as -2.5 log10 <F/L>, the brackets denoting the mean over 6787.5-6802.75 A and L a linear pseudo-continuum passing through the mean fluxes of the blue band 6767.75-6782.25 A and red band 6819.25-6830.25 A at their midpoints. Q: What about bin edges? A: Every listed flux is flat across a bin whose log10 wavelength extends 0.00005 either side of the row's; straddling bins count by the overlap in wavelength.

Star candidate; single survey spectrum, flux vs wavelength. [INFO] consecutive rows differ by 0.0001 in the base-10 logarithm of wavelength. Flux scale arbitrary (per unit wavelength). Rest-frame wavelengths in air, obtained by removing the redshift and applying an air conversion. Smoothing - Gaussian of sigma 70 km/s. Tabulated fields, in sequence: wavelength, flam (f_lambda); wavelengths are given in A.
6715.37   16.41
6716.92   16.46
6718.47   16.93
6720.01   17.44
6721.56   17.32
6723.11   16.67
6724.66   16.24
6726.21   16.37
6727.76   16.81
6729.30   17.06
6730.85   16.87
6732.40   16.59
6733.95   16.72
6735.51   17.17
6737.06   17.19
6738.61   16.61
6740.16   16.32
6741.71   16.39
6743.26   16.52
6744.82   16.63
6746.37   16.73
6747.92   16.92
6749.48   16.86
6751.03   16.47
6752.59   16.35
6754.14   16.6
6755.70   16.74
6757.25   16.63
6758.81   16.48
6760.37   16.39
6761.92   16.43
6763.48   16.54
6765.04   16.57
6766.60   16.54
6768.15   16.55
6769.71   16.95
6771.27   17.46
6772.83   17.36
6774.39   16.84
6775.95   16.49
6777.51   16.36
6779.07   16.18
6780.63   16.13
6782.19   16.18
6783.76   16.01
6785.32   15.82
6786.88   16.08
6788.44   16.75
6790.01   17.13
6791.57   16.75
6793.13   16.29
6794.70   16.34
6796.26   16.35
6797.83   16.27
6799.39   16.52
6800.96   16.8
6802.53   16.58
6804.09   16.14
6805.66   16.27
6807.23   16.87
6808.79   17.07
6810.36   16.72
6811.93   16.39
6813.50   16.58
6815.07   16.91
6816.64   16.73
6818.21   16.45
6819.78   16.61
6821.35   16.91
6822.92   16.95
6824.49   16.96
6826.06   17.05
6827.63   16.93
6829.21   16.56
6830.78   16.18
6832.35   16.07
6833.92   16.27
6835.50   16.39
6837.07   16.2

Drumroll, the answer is 0.012 mag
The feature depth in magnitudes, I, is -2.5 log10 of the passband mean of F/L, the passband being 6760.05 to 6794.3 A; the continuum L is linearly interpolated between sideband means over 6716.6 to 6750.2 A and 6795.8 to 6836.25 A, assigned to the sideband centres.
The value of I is 0.01 mag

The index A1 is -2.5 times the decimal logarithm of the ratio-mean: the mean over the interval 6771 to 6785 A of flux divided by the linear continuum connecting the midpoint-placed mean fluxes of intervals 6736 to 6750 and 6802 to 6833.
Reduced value 0.01 mag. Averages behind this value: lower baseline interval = 16.7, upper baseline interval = 16.7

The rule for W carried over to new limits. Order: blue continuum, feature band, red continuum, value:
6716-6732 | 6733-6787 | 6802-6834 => 0.01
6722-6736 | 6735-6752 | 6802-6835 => 0.00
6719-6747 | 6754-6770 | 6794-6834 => 0.01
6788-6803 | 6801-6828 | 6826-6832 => -0.01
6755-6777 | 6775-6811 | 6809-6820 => 0.02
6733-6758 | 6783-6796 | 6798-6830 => 0.02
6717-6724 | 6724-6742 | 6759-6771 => 0.01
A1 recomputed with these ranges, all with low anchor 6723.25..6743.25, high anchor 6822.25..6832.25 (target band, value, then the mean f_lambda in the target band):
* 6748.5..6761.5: 0.01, 16.6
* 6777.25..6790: 0.03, 16.2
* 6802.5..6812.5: 0.01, 16.6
